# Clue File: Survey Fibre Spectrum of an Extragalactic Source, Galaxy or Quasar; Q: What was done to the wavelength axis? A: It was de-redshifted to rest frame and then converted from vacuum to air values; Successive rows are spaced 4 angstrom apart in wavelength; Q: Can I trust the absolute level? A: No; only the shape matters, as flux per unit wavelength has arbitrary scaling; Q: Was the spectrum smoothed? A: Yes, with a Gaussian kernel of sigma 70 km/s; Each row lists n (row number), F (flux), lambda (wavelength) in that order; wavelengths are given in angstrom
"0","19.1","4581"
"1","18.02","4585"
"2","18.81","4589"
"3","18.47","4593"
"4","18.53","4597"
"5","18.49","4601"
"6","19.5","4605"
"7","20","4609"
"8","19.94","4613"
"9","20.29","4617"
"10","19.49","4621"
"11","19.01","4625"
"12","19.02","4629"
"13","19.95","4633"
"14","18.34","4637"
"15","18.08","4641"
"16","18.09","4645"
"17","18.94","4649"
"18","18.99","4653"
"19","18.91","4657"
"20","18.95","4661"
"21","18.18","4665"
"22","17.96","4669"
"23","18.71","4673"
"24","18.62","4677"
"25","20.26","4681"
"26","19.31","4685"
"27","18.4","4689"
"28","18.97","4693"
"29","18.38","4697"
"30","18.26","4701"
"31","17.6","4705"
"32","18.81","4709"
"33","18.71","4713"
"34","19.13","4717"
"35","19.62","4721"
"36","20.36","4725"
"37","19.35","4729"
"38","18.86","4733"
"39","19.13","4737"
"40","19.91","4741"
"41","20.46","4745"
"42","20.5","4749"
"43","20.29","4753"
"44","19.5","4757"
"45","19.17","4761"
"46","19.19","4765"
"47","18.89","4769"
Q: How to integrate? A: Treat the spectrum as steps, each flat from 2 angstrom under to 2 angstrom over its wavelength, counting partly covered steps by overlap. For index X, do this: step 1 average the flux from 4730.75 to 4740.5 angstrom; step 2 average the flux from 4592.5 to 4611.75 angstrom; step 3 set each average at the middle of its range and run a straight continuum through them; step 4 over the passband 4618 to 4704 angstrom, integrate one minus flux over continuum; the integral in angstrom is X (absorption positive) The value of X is 1.4 angstrom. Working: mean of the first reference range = 19.1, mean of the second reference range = 19.1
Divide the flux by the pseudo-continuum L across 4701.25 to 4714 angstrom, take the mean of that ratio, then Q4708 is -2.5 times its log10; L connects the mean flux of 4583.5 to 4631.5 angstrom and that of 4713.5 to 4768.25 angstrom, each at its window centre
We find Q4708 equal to 0.067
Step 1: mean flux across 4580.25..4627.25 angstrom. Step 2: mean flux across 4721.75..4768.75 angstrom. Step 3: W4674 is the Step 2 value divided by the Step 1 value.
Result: 1.0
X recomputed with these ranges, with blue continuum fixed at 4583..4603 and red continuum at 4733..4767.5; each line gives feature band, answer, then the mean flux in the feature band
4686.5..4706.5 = 0.95 angstrom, 18.4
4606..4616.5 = -0.77 angstrom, 20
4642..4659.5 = 0.20 angstrom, 18.7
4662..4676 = 0.52 angstrom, 18.4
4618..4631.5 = -0.41 angstrom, 19.3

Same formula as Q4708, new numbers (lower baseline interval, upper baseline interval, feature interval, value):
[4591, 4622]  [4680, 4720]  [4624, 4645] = 0.02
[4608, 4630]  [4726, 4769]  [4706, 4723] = 0.04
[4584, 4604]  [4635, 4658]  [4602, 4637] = -0.06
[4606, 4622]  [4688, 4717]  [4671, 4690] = -0.01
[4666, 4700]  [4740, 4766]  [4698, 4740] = 0.02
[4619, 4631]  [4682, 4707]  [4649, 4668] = 0.01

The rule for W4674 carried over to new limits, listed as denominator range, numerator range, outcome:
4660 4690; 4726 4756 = 1.05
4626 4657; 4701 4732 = 1.01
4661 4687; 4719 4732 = 1.05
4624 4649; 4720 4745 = 1.05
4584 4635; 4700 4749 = 1.00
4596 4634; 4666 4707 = 0.96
